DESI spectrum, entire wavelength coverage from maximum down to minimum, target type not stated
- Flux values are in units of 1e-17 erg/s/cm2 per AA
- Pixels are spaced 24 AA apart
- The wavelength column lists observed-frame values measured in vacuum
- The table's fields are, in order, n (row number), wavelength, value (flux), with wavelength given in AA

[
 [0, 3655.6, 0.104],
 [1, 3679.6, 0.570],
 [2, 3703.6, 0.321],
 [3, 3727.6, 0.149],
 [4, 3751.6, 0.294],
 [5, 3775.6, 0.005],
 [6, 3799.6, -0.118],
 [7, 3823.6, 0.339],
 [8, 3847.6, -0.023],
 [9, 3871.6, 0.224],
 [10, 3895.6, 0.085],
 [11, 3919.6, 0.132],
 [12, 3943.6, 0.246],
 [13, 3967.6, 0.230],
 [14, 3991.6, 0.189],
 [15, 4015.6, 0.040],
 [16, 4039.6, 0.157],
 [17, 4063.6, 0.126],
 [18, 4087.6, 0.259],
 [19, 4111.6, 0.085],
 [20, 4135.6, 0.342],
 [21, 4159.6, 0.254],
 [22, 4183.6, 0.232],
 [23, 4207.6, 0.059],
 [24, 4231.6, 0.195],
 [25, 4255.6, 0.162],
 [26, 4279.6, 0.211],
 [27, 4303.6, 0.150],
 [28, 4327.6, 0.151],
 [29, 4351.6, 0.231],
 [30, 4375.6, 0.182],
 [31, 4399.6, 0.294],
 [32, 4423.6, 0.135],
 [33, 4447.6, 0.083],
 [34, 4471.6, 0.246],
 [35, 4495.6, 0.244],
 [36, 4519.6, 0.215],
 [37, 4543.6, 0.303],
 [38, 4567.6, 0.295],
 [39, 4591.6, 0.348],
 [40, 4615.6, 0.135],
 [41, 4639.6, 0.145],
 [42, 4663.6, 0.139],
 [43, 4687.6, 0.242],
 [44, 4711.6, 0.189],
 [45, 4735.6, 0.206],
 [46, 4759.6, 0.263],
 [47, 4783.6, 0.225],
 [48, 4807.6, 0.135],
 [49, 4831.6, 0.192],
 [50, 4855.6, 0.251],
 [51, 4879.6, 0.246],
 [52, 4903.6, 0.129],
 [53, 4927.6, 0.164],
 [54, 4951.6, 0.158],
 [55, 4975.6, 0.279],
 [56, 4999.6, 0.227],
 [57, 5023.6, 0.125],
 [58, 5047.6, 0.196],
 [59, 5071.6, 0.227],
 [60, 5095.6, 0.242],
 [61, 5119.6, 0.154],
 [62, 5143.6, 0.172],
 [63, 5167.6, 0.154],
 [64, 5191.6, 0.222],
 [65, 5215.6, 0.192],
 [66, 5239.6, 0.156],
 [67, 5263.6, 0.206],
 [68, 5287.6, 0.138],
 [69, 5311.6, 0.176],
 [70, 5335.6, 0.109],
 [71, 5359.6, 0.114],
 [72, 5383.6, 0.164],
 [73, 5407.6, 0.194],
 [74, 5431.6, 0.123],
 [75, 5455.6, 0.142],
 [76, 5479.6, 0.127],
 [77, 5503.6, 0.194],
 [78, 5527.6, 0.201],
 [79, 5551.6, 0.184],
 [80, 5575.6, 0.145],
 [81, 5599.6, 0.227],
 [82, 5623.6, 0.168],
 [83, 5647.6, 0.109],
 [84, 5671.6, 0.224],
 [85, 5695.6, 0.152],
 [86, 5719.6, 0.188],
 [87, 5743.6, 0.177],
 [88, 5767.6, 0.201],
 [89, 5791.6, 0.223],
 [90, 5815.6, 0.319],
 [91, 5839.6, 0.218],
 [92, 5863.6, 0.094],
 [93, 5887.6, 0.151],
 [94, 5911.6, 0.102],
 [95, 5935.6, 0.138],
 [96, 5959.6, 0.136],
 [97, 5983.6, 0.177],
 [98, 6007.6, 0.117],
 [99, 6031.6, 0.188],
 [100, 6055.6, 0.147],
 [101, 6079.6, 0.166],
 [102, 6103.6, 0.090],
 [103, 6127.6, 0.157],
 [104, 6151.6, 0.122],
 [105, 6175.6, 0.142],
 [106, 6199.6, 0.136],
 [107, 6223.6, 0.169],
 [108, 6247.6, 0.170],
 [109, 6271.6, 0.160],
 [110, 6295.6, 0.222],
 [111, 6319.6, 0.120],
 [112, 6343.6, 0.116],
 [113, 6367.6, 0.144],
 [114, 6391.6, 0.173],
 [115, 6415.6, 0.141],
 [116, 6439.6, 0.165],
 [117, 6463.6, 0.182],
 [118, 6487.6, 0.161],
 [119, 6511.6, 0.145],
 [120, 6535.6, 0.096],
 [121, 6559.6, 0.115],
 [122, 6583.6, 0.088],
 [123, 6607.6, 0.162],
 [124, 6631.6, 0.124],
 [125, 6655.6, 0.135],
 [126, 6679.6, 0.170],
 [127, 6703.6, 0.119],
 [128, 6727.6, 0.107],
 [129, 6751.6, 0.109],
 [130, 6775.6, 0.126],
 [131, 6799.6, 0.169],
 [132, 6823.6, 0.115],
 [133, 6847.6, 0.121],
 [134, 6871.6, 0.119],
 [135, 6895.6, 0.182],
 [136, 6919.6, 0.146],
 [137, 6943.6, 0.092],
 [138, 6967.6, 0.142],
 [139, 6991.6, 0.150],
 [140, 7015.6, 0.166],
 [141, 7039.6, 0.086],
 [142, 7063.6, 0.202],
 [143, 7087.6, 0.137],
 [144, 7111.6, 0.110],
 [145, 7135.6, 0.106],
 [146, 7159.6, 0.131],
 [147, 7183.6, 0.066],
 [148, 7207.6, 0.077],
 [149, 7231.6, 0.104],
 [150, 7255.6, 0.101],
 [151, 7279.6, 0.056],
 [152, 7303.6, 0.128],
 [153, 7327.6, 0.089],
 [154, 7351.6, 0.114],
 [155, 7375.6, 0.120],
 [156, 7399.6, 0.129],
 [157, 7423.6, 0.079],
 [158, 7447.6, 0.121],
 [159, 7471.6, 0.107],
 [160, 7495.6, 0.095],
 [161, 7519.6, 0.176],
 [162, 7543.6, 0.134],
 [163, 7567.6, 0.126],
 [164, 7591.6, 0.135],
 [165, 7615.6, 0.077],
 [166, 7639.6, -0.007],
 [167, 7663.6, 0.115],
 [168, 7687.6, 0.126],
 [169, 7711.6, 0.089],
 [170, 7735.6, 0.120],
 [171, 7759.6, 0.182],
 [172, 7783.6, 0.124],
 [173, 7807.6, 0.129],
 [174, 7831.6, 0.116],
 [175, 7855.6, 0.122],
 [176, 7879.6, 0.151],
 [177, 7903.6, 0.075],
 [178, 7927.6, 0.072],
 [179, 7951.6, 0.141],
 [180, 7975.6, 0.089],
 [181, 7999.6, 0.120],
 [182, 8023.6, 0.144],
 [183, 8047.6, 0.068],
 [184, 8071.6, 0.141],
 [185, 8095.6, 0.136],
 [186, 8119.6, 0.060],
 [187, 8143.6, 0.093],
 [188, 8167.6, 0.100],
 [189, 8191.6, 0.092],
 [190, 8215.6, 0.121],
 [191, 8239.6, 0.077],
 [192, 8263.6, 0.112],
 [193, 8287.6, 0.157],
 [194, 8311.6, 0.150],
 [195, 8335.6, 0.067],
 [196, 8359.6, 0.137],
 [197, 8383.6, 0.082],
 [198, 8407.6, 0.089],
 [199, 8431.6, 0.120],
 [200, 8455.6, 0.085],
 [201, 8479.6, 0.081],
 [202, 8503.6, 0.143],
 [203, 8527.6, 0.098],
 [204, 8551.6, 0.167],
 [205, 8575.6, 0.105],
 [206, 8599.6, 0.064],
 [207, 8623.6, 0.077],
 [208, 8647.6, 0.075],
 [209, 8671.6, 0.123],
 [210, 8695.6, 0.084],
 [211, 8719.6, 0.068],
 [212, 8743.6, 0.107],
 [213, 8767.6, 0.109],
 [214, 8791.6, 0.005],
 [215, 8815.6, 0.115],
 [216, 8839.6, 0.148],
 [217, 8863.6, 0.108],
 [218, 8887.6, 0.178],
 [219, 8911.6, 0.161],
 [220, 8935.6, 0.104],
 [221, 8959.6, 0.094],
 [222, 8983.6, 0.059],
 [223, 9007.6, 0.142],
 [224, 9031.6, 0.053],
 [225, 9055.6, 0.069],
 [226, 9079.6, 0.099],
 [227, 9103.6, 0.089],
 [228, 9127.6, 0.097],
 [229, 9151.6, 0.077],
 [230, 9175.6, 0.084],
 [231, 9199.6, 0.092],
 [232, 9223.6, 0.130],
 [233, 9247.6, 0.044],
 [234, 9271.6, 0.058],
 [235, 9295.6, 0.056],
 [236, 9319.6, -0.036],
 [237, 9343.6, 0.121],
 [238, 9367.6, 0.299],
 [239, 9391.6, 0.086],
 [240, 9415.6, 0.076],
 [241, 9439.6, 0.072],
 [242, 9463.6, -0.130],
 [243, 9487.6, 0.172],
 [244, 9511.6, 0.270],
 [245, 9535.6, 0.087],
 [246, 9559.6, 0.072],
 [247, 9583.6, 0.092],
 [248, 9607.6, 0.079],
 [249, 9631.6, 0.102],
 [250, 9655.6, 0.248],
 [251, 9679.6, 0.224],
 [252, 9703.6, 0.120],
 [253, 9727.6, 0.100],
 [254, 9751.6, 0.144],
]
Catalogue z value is 1.593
